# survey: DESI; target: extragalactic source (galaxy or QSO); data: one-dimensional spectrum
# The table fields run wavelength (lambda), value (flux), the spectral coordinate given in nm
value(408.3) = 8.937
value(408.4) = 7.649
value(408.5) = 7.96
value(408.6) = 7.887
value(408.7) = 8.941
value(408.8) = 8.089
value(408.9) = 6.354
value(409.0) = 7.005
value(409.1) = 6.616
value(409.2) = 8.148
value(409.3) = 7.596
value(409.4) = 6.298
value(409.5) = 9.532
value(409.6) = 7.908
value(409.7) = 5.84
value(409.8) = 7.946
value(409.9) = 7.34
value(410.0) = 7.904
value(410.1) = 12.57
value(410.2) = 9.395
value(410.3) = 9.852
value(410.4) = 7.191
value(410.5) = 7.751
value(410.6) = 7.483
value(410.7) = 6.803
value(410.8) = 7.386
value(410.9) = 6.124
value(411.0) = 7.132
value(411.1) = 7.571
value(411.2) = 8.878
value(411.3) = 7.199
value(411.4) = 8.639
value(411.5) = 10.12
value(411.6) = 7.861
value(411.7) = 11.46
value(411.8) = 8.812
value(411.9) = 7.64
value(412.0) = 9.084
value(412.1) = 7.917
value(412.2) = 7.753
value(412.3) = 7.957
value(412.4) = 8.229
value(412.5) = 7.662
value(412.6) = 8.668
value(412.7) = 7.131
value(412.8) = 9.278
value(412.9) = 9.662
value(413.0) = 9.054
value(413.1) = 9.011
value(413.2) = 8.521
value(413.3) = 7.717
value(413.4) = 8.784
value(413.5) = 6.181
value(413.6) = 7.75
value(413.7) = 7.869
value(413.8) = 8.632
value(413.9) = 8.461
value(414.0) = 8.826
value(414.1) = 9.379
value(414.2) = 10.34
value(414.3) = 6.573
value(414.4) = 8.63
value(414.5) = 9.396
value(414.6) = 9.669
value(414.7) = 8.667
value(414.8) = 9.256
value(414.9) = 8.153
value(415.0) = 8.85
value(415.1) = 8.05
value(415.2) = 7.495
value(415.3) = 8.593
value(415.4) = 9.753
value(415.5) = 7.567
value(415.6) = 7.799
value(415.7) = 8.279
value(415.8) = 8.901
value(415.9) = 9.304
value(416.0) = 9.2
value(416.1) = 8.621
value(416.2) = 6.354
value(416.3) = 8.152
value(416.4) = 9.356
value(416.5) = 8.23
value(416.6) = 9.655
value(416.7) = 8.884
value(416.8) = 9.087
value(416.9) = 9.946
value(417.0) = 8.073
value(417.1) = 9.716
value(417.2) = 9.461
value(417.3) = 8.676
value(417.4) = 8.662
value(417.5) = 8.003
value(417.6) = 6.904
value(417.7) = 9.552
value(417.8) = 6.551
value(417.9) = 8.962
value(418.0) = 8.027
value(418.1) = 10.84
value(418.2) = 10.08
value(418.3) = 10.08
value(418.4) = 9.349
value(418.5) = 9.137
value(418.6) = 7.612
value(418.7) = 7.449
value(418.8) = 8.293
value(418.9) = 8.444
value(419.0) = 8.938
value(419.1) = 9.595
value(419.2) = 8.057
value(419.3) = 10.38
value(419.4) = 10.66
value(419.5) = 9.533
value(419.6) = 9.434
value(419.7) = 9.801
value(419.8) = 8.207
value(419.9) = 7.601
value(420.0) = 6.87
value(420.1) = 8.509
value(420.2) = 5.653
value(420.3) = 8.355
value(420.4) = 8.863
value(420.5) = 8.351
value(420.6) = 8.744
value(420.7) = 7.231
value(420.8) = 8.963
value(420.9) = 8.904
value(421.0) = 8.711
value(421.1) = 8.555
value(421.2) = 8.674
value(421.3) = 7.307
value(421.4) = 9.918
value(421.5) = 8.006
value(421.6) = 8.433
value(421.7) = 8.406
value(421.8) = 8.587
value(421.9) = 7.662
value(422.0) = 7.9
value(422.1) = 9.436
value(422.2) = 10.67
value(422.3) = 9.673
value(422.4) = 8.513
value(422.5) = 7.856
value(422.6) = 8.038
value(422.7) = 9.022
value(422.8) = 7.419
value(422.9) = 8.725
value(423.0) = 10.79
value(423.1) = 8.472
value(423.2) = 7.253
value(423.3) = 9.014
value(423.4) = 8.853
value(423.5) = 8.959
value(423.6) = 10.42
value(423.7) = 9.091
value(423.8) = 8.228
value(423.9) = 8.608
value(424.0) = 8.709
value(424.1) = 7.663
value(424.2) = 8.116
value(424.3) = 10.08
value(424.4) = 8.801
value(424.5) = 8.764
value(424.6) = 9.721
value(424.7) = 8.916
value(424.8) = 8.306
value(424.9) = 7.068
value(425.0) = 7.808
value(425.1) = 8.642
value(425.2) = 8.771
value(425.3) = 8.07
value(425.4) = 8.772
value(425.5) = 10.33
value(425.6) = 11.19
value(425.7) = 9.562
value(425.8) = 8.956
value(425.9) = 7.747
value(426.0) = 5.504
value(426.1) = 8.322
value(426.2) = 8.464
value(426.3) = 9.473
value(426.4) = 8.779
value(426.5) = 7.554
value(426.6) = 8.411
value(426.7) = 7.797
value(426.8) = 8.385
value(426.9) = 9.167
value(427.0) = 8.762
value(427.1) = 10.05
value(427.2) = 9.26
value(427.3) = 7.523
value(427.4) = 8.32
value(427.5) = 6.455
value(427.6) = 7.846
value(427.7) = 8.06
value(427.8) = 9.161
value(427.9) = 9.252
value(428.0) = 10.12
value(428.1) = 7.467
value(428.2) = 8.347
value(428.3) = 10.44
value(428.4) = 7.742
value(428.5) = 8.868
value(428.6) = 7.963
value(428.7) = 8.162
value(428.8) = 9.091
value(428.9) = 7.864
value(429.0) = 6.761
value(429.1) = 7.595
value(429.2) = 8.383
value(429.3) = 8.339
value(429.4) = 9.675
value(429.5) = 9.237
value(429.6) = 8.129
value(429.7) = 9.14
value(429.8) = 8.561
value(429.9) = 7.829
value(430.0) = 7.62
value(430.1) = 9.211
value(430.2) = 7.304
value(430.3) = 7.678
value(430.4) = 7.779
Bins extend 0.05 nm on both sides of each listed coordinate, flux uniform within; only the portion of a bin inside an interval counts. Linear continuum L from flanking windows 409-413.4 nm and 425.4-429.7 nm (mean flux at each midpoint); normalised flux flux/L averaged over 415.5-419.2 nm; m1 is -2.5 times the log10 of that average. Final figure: -0.048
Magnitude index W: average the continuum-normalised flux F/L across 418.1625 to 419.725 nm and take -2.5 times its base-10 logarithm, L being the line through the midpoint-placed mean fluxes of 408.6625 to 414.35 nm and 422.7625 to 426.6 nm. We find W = -0.09 mag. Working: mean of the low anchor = 8.17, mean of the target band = 9.16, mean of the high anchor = 8.68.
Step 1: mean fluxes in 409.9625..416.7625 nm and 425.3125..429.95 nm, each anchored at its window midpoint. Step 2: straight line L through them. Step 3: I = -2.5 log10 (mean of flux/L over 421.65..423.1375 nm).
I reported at -0.030 mag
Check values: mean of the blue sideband 8.46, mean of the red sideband 8.54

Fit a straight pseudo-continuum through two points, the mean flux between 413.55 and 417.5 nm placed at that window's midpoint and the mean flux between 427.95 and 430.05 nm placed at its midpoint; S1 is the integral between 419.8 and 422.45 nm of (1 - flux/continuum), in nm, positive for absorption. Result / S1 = 0.05 nm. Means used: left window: 8.66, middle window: 8.4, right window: 8.44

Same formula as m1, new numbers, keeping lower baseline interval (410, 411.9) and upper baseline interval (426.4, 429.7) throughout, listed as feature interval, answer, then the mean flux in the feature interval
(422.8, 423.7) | -0.07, 8.97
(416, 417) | -0.03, 8.69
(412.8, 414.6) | -0.02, 8.57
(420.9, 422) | 0.00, 8.42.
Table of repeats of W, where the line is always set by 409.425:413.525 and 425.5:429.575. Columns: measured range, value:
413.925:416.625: -0.04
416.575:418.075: -0.04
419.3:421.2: -0.02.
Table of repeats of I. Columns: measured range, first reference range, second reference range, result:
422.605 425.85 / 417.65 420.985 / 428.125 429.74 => -0.03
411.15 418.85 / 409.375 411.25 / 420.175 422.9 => -0.06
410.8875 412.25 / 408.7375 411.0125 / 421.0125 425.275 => -0.06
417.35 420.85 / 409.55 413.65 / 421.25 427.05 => -0.02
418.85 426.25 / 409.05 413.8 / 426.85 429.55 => -0.03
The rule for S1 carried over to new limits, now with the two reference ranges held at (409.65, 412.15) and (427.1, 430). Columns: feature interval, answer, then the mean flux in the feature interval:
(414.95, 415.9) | -0.01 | 8.41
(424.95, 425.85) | -0.08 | 9.12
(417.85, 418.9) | -0.08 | 8.96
